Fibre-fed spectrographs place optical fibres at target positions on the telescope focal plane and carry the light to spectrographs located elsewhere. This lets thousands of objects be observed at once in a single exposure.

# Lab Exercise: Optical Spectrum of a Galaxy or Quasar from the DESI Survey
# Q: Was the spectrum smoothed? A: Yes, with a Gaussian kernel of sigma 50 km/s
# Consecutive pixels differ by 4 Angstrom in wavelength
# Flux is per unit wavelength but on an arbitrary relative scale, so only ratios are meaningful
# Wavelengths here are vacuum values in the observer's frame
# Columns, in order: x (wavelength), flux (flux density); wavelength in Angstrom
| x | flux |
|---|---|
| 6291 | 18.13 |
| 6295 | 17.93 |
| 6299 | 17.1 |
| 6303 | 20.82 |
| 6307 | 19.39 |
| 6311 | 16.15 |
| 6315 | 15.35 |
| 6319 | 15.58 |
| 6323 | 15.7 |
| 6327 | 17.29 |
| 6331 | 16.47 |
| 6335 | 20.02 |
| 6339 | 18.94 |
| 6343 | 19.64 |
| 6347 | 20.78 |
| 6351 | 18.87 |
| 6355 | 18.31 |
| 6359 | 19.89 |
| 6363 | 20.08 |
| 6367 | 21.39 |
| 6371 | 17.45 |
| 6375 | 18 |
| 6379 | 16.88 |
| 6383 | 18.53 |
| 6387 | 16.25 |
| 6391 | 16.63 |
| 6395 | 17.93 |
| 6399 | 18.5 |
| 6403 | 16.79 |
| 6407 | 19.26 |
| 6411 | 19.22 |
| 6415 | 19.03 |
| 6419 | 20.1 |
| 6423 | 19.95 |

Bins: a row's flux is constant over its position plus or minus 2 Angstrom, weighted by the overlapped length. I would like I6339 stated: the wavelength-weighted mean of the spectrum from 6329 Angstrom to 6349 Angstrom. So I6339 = 19.2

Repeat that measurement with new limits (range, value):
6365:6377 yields 18.9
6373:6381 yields 17.4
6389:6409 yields 17.8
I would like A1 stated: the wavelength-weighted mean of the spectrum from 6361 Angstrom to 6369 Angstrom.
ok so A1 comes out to 20.7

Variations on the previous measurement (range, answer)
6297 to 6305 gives 19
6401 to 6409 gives 18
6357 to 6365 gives 20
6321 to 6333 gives 16.5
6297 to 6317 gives 17.8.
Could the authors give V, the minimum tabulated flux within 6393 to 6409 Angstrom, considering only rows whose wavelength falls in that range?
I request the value 16.79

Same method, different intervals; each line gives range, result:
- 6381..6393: 16.25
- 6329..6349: 16.47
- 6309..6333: 15.35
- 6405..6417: 19.03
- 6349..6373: 17.45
